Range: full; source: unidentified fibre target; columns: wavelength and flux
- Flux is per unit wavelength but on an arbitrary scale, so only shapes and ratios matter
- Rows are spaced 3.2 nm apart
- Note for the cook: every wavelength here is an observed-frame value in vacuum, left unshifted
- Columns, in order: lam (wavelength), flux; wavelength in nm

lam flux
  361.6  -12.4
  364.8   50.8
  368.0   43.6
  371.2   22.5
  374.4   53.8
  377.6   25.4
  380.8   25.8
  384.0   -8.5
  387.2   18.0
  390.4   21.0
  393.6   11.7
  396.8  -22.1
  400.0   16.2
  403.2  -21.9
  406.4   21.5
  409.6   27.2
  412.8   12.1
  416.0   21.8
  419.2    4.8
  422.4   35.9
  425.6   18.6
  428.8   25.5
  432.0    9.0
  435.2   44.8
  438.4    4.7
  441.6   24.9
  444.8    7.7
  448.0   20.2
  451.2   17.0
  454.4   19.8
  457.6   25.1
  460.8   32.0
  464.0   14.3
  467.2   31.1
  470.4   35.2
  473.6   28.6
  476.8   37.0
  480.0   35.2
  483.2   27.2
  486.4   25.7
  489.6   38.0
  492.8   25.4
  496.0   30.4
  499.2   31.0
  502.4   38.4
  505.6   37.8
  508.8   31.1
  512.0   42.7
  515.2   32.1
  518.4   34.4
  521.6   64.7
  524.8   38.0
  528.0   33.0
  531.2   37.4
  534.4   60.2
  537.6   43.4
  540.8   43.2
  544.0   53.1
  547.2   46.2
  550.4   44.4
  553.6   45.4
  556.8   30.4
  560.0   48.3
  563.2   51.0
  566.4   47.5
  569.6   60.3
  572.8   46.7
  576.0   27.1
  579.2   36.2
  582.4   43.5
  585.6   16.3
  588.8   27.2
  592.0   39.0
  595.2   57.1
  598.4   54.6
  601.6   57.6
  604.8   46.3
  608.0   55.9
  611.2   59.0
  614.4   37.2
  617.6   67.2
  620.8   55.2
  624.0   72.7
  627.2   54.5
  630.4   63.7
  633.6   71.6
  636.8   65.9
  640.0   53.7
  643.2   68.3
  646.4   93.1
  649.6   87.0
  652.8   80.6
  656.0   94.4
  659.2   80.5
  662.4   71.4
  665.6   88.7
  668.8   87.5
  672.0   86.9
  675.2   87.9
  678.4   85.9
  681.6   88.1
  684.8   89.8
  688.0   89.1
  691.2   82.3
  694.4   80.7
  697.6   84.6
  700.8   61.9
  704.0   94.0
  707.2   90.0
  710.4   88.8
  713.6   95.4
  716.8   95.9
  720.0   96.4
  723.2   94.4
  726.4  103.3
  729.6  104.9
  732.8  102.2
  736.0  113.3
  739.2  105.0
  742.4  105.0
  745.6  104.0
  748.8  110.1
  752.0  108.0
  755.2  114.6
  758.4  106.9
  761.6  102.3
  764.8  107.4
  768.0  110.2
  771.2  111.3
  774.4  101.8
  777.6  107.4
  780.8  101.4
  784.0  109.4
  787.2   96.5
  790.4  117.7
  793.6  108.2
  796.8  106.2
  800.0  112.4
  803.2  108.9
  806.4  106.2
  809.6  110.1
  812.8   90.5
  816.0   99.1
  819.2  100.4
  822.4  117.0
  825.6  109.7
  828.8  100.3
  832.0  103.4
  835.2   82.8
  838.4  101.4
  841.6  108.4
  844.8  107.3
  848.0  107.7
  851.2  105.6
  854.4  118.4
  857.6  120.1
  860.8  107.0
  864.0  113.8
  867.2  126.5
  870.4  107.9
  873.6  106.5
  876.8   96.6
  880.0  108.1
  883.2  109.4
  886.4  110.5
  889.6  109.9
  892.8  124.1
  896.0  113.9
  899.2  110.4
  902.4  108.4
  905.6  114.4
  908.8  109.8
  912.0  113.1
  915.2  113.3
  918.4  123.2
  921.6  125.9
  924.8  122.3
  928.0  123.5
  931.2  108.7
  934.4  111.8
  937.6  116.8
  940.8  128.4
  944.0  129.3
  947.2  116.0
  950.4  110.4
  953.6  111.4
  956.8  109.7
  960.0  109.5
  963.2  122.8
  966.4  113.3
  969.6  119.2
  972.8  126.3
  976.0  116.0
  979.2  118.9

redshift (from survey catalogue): 0.615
